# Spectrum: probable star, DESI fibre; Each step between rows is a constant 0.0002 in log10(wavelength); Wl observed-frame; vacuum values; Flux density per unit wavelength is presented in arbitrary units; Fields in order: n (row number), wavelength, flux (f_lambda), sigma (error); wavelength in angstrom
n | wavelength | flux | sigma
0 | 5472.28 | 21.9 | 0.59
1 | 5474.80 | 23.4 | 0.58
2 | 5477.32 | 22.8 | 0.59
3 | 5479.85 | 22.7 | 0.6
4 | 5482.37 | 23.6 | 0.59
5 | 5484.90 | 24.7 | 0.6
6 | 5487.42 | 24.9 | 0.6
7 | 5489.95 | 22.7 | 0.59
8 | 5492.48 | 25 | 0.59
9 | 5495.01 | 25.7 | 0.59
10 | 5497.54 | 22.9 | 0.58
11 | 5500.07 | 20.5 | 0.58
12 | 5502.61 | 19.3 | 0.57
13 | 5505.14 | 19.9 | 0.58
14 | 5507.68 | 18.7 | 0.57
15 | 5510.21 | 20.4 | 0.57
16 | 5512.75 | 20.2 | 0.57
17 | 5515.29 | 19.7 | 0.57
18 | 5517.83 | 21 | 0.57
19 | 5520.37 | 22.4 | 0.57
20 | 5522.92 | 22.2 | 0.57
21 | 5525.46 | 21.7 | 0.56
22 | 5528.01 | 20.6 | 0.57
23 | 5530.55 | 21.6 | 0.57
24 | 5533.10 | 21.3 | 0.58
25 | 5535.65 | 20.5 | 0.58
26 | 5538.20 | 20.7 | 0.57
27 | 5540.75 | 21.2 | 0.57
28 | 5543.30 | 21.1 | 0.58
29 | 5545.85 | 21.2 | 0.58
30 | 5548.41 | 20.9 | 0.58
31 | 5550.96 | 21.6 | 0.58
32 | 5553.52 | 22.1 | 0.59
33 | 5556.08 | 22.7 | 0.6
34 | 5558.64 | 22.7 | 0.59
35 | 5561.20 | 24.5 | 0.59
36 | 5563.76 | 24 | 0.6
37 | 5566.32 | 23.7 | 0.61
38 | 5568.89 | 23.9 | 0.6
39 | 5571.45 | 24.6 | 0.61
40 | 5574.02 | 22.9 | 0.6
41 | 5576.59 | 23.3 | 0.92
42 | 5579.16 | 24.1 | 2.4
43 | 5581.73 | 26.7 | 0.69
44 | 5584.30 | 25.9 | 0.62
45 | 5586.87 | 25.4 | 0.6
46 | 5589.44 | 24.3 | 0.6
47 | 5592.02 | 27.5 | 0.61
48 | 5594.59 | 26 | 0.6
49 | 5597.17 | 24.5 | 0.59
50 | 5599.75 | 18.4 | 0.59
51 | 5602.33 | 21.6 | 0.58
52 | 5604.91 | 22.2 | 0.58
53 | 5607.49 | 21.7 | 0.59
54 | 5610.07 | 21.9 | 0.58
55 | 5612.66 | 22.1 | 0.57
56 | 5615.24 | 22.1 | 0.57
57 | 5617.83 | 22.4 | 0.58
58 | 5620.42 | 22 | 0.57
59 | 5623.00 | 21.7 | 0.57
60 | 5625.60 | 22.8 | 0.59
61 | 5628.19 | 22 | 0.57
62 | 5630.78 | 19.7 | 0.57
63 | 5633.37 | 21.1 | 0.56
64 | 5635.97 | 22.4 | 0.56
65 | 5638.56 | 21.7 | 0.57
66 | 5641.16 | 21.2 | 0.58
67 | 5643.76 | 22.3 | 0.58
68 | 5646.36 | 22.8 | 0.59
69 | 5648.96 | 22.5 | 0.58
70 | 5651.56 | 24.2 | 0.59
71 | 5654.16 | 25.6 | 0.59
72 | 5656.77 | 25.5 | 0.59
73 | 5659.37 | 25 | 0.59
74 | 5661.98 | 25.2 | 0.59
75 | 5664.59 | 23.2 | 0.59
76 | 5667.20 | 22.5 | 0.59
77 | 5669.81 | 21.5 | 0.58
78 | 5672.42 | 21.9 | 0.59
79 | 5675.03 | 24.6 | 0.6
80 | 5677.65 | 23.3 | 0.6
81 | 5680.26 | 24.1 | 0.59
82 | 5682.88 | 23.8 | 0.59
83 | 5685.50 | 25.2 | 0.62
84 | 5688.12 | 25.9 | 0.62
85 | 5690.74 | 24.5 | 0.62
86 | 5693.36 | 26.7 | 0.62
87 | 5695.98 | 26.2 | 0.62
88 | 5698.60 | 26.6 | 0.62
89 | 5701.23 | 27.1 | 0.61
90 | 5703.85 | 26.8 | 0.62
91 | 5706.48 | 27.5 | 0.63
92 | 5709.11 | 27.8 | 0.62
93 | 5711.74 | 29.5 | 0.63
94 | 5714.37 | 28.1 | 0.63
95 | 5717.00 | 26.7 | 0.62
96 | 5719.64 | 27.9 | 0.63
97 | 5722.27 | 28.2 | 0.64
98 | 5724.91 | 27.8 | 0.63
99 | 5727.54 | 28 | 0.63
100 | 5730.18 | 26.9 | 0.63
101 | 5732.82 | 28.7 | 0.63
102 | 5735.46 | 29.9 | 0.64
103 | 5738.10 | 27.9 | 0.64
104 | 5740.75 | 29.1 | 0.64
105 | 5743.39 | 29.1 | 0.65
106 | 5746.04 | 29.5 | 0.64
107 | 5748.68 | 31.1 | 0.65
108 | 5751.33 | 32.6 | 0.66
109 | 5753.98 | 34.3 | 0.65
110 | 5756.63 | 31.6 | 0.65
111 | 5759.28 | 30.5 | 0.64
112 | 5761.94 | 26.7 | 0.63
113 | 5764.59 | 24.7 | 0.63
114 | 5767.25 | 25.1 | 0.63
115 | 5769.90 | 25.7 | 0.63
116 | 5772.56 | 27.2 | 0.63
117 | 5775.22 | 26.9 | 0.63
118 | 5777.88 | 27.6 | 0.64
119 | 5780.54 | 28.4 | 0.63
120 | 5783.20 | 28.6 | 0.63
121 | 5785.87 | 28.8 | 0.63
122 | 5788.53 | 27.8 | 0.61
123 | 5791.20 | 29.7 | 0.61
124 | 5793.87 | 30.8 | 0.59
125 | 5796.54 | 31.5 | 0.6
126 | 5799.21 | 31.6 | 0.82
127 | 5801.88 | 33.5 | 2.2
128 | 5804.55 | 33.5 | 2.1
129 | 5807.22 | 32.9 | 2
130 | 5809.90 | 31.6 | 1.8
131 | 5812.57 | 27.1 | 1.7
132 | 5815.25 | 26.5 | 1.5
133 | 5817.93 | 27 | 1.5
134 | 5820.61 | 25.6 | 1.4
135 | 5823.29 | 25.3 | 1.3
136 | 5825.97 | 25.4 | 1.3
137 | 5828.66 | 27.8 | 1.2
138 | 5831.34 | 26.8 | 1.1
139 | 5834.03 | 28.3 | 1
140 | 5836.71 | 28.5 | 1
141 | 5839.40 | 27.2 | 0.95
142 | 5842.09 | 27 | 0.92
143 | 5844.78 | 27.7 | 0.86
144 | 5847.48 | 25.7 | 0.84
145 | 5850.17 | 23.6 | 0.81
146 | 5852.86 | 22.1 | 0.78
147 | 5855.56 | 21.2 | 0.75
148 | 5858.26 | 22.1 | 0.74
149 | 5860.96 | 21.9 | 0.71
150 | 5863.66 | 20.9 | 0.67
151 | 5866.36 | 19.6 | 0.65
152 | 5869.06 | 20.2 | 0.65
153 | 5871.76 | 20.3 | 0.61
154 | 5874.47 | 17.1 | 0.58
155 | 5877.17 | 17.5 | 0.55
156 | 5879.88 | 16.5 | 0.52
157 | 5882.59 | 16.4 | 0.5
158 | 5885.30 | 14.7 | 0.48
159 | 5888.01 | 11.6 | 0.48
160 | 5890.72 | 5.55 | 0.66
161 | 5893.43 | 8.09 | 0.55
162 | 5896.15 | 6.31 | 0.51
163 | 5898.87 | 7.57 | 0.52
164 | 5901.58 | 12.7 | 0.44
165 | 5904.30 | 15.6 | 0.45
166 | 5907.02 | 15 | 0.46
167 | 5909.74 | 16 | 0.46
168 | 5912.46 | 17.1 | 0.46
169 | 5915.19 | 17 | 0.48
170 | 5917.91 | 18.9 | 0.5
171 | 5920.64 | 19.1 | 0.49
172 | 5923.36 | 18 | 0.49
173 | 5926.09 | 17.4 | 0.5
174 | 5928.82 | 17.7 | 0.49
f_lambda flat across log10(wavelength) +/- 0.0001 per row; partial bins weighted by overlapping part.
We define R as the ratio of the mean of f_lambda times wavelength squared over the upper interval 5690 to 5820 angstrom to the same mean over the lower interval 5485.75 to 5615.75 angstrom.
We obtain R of 1.4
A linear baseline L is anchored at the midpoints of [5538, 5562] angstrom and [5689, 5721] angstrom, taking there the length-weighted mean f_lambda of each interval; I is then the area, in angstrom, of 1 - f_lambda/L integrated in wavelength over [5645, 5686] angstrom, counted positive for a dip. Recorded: 3.2 angstrom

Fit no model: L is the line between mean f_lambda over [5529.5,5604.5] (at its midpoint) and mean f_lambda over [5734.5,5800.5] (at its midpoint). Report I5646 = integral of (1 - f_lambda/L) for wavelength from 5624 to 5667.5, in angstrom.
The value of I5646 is 4.3 angstrom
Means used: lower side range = 23.1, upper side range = 29.1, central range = 22.9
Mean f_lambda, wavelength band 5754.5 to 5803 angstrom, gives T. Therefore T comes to 28.8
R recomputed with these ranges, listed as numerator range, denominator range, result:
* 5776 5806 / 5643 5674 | 1.34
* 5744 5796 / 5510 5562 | 1.46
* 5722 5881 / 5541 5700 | 1.23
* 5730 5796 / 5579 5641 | 1.33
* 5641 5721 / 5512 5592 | 1.16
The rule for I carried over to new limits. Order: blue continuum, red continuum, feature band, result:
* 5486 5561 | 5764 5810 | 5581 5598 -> -1.6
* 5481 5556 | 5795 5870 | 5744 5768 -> -4.1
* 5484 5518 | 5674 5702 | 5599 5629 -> 2.6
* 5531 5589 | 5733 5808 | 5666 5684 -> 2.3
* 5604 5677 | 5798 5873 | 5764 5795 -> -3.1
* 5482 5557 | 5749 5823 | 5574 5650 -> 4.3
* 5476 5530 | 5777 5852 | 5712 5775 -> -3.9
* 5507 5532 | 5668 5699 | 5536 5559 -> 0.0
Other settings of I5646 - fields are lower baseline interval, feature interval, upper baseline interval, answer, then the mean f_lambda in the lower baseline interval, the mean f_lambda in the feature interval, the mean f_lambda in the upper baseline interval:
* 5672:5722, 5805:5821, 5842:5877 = -3.98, 26.1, 28.9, 21.9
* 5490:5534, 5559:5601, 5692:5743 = -1.47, 21.4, 24.3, 27.8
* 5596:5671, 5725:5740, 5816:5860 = -2.65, 22.5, 28.3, 25.7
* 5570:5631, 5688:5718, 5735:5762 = 1.26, 23.2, 27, 30.4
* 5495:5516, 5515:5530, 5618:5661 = -0.41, 20.5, 21.4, 22.7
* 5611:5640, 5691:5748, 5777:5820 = -3.81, 21.8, 27.9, 29.8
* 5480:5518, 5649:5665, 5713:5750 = 1.04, 22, 24.7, 28.5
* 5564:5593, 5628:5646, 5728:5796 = 3.10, 24.7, 21.5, 28.8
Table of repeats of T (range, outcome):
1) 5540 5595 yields 23.6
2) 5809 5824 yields 27.1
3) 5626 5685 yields 23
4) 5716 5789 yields 28.5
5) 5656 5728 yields 25.7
